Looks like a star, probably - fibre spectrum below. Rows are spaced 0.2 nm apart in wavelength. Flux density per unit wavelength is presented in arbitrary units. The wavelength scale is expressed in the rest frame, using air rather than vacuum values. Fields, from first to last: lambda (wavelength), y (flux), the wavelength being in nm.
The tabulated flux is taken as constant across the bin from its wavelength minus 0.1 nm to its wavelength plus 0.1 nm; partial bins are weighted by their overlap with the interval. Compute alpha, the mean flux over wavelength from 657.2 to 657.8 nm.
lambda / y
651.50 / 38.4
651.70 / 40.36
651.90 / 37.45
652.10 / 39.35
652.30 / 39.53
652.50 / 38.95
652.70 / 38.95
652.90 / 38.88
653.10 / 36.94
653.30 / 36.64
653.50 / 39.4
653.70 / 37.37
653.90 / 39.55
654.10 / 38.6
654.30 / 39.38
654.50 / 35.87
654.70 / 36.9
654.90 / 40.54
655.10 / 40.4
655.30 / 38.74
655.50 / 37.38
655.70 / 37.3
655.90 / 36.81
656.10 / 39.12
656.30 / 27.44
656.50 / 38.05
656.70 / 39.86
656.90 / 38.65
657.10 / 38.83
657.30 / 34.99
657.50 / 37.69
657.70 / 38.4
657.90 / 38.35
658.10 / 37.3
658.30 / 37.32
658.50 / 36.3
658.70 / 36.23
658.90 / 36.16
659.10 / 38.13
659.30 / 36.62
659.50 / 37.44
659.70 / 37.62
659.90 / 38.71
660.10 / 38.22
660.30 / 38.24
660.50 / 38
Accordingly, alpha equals 37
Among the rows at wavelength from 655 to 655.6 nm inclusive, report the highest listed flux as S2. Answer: 40.4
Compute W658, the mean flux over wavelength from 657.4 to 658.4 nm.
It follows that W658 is 37.8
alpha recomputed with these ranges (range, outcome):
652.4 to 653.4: 38.1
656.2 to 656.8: 35.1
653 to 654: 38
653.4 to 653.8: 38.4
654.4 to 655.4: 38.5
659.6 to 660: 38.2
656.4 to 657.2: 38.8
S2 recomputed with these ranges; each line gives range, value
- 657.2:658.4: 38.4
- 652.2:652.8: 39.53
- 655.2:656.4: 39.12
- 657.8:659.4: 38.35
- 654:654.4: 39.38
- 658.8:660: 38.71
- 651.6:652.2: 40.36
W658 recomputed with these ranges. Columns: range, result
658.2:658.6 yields 36.8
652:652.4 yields 39.4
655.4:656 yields 37.2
